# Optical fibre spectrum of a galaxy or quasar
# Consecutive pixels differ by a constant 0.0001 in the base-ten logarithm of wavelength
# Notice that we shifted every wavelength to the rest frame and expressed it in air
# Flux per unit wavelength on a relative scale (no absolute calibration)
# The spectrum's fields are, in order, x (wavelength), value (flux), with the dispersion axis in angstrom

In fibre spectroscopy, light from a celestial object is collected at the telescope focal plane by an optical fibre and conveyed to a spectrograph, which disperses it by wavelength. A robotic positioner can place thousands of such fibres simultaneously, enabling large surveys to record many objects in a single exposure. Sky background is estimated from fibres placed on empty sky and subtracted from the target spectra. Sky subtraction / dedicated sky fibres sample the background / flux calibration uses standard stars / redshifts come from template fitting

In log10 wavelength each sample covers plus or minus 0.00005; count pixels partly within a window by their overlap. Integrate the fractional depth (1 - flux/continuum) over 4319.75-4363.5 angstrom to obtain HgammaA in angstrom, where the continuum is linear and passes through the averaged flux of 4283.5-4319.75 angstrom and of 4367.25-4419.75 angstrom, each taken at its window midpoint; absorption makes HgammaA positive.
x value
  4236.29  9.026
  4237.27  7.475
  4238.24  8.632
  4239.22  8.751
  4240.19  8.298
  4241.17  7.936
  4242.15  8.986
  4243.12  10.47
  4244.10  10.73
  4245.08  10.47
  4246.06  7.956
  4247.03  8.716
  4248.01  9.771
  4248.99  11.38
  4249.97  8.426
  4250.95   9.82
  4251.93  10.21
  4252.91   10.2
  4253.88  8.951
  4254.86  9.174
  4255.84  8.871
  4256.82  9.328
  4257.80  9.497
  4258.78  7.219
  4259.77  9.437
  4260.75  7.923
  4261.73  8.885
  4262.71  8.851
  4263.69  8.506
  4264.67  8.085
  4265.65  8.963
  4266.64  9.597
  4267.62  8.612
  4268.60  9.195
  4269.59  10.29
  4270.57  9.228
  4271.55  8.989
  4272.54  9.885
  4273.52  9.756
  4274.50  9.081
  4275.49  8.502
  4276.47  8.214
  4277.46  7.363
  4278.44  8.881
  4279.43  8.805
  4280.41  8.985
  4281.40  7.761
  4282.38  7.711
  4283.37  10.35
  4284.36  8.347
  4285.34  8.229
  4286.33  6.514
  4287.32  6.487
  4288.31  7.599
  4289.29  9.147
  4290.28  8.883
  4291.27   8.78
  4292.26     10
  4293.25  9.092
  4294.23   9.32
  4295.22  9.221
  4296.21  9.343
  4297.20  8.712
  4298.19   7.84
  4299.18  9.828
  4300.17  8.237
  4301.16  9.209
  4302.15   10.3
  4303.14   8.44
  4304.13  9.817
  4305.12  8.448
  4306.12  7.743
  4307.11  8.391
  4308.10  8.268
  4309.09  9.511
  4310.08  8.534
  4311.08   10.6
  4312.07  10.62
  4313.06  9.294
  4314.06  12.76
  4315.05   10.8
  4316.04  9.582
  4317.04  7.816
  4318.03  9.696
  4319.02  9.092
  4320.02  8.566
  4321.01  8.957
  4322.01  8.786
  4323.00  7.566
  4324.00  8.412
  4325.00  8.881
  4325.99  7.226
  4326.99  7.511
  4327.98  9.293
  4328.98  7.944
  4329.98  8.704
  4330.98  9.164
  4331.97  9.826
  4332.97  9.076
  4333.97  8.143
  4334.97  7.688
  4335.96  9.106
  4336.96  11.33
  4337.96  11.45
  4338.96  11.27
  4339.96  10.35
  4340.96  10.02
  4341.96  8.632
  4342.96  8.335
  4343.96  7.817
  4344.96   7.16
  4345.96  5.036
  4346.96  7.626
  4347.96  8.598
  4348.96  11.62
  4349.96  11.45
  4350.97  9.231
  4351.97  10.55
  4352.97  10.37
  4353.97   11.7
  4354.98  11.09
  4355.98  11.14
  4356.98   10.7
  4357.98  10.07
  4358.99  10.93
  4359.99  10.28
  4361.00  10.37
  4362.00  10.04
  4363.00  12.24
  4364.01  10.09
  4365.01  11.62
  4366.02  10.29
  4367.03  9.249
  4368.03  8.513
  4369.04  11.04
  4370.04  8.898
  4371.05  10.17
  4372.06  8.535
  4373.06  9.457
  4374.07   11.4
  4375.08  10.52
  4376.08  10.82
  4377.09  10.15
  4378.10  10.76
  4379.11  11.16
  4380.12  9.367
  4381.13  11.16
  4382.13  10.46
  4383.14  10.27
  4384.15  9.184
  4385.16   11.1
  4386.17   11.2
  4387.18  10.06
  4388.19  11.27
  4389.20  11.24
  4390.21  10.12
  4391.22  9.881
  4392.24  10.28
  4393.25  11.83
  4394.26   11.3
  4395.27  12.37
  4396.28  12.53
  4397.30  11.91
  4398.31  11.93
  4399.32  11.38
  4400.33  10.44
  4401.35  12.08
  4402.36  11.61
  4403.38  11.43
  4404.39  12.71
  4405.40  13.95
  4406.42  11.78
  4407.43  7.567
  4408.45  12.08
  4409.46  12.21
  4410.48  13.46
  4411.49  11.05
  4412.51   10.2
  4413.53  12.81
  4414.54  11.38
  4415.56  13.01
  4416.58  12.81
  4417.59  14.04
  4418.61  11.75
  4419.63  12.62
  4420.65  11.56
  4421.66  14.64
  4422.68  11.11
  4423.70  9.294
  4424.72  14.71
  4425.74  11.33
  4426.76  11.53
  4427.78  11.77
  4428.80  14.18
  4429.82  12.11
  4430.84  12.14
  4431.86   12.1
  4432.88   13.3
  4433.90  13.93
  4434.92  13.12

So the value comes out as 2.34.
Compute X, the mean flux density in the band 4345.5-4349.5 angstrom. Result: 8.3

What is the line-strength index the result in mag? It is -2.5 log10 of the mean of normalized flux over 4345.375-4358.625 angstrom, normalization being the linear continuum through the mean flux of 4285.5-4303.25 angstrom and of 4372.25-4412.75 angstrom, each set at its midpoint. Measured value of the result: 0.02 mag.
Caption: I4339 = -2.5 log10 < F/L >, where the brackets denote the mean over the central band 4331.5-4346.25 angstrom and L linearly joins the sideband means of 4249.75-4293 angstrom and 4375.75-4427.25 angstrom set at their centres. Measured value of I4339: 0.126 mag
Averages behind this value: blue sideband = 8.81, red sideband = 11.5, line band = 9.07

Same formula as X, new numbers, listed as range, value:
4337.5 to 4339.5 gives 11.3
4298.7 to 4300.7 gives 9.03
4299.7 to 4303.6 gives 9.06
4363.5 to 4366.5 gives 10.7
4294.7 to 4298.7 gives 8.78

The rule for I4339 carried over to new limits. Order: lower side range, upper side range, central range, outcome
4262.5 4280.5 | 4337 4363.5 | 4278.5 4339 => 0.06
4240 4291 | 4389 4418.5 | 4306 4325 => 0.08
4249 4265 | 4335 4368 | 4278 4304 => 0.08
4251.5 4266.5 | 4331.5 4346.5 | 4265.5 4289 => 0.04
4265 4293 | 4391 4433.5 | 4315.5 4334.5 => 0.14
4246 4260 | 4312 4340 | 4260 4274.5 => 0.03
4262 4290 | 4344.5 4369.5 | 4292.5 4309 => 0.02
